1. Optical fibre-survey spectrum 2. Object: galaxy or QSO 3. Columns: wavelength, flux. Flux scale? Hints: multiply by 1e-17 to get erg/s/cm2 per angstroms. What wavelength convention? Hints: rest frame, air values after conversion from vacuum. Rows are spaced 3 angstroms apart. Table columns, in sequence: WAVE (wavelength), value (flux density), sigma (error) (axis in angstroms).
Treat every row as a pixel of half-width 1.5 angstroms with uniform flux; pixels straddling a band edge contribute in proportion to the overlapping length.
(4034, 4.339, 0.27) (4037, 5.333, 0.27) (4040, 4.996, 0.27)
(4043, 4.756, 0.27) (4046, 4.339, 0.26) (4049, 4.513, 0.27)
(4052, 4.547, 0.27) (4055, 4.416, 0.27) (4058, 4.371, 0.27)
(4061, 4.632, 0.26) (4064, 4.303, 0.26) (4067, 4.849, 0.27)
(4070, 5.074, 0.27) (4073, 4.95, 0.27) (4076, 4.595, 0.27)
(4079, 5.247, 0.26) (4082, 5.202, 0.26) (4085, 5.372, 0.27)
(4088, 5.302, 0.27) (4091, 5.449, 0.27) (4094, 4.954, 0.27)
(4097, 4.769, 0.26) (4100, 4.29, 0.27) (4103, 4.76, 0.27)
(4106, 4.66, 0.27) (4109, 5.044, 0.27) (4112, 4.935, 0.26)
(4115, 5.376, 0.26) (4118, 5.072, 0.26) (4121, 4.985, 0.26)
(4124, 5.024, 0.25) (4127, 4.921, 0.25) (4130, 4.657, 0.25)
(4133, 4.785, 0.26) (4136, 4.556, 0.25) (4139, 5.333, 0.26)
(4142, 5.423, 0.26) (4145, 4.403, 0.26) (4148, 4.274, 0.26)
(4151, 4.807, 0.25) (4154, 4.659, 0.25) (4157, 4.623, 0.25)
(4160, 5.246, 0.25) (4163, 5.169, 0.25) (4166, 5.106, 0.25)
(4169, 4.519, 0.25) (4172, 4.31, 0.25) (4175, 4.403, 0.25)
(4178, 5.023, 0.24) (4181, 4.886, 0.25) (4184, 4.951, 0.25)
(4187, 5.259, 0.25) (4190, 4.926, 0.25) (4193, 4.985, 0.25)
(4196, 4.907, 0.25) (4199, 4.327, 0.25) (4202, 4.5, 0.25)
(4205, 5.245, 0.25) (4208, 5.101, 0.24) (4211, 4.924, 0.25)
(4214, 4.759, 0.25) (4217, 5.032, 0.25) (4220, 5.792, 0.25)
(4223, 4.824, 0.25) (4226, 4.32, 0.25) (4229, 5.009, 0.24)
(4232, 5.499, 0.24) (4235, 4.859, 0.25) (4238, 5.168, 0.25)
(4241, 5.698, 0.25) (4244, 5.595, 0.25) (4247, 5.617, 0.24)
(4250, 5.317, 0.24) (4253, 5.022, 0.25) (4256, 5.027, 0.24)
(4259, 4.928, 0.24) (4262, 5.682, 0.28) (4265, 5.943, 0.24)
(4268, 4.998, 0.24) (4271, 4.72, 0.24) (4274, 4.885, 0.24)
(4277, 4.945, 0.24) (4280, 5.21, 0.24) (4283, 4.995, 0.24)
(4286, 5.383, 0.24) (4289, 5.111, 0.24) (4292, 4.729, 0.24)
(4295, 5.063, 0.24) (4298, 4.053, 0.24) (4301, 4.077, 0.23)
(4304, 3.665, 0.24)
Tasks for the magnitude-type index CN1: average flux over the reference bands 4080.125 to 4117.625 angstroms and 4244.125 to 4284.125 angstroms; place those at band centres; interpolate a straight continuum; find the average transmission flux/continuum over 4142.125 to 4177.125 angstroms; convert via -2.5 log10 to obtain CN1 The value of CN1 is 0.08 mag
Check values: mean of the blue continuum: 5.01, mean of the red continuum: 5.19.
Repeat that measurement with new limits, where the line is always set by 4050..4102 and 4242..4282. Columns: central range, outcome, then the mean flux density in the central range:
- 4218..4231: 0.030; 5.01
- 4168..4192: 0.058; 4.79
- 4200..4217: 0.046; 4.9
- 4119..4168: 0.024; 4.87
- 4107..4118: -0.038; 5.09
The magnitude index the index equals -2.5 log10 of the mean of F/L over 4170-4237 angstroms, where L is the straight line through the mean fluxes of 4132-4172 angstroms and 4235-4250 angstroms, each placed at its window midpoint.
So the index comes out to 0.058 mag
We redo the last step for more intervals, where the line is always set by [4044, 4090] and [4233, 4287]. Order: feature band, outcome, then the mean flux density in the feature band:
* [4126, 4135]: 0.04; 4.77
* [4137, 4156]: 0.04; 4.8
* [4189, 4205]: 0.07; 4.77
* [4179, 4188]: 0.01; 5.02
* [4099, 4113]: 0.03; 4.75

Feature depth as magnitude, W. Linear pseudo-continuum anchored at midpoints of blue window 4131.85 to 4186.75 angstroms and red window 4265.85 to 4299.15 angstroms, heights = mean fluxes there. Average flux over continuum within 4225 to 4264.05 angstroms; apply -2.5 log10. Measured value -0.07 mag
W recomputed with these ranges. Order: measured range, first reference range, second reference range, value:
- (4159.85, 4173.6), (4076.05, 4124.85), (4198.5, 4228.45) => 0.03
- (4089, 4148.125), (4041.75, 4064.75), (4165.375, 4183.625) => -0.07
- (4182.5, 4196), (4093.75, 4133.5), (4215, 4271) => 0.01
